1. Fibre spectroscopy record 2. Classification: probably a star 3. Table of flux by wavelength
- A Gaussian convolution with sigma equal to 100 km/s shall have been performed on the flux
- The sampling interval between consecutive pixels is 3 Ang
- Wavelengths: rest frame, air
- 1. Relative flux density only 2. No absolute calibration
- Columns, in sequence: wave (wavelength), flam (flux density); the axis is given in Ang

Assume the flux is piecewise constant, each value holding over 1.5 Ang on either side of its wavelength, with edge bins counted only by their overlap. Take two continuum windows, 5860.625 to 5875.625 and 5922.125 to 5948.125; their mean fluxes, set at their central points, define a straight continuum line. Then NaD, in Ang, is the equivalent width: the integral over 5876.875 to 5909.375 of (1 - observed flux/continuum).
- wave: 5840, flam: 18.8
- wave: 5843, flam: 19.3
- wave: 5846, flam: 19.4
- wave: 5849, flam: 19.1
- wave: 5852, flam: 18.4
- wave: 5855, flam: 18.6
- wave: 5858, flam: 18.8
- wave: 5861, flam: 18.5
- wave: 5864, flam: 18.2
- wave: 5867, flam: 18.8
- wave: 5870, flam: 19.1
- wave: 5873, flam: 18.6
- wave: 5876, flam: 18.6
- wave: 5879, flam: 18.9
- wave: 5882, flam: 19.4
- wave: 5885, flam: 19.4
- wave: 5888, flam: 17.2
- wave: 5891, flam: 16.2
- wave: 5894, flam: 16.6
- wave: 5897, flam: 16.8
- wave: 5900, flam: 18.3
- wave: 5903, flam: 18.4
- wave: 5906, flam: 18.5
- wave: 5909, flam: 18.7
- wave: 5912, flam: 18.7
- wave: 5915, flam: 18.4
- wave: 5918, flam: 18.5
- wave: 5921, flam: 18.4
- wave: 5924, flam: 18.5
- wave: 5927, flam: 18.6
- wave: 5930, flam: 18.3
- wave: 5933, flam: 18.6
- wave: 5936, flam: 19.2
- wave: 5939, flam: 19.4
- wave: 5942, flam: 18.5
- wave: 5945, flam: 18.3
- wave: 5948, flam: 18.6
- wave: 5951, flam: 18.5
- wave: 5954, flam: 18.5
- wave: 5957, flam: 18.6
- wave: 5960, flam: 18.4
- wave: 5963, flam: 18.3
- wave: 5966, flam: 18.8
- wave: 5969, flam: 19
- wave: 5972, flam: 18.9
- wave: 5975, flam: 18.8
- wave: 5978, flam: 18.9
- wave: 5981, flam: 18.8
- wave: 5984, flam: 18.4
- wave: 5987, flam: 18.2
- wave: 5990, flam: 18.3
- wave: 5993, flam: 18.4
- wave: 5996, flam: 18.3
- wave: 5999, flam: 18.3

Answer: 1.1 Ang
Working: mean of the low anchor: 18.6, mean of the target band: 18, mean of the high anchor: 18.7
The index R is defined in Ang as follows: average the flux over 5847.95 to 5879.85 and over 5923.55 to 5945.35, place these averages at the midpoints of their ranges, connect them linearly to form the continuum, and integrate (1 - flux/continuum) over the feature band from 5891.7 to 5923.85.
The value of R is 1.03 Ang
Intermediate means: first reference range 18.7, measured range 18.1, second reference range 18.7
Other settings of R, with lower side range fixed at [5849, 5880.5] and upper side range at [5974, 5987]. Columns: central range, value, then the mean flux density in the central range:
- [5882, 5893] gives 0.51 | 17.8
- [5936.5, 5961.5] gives 0.05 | 18.6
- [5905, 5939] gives 0.09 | 18.6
